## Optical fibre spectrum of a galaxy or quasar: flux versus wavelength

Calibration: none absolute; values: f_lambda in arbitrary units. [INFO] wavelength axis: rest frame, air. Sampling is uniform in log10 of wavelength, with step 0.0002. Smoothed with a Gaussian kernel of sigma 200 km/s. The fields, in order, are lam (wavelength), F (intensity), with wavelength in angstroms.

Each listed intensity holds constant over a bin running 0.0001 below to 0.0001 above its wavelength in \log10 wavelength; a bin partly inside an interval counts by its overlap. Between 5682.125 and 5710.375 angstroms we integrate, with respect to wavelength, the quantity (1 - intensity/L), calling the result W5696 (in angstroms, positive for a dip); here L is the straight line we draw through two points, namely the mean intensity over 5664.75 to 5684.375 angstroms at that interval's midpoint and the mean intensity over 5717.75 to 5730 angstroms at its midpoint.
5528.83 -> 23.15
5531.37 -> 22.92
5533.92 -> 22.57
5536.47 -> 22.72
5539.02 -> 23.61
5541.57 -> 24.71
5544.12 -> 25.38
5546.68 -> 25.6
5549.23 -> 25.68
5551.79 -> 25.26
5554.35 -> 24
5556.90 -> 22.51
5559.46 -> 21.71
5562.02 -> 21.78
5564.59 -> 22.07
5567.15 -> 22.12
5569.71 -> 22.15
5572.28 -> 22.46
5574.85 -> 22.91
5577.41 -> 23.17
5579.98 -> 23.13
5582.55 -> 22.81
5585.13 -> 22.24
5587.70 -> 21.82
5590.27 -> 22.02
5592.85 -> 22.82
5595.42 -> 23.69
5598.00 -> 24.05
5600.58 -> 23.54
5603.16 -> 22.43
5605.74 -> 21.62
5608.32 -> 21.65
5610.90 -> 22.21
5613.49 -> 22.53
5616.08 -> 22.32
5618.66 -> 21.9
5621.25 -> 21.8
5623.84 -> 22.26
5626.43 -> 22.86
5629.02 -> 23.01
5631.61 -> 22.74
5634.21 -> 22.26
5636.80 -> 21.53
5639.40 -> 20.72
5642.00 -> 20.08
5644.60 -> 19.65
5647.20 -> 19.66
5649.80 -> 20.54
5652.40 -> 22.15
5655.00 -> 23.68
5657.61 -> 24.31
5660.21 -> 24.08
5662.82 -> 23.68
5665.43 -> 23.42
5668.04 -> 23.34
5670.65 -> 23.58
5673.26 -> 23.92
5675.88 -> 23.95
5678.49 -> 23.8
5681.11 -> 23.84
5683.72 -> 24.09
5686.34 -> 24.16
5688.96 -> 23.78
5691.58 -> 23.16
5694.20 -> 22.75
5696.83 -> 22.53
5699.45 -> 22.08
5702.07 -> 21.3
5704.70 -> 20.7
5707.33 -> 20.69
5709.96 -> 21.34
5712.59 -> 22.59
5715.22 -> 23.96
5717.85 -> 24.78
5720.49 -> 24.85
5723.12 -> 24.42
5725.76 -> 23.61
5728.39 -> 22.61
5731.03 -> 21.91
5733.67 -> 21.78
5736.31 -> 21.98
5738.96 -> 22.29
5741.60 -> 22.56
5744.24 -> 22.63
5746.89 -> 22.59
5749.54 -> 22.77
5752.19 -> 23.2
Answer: 1.6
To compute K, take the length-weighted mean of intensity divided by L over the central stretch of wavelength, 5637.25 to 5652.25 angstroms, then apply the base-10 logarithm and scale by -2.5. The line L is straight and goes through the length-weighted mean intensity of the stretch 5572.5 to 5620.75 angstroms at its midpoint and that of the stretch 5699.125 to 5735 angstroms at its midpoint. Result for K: 0.11 mag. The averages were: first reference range 22.6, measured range 20.4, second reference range 22.6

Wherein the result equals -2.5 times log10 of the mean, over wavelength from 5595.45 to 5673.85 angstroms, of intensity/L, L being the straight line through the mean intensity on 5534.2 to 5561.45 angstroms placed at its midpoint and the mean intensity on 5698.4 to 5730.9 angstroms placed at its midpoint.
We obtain 0.04 mag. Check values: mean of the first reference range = 24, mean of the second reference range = 22.7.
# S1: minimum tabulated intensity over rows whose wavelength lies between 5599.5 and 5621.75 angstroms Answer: 21.62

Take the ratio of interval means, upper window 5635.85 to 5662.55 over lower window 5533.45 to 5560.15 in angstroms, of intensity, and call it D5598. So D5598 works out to 0.90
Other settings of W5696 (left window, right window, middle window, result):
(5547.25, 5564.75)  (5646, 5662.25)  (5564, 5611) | 1.1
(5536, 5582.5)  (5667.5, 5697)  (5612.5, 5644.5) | 2.2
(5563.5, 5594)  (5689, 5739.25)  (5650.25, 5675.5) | -1.0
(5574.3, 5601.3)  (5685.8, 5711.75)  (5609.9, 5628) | 0.3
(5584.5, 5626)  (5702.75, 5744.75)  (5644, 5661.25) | 0.3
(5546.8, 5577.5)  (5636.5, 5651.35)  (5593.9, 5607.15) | -0.8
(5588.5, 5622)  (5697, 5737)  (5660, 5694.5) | -1.7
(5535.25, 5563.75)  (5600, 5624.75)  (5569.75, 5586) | 0.3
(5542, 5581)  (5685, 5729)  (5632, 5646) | 1.3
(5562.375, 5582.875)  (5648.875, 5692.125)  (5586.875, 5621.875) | 0.6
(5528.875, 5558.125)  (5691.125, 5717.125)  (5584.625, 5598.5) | 0.4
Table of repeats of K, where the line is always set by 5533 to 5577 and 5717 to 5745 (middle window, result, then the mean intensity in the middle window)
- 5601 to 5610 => 0.057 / 22.1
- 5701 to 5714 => 0.085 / 21.3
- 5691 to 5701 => 0.025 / 22.6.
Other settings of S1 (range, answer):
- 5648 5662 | 20.54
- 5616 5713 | 19.65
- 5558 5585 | 21.71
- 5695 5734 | 20.69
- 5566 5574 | 22.12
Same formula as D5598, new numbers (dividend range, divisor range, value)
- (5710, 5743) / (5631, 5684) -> 1.02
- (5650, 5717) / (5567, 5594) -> 1.02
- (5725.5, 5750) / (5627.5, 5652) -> 1.06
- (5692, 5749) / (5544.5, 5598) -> 0.98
